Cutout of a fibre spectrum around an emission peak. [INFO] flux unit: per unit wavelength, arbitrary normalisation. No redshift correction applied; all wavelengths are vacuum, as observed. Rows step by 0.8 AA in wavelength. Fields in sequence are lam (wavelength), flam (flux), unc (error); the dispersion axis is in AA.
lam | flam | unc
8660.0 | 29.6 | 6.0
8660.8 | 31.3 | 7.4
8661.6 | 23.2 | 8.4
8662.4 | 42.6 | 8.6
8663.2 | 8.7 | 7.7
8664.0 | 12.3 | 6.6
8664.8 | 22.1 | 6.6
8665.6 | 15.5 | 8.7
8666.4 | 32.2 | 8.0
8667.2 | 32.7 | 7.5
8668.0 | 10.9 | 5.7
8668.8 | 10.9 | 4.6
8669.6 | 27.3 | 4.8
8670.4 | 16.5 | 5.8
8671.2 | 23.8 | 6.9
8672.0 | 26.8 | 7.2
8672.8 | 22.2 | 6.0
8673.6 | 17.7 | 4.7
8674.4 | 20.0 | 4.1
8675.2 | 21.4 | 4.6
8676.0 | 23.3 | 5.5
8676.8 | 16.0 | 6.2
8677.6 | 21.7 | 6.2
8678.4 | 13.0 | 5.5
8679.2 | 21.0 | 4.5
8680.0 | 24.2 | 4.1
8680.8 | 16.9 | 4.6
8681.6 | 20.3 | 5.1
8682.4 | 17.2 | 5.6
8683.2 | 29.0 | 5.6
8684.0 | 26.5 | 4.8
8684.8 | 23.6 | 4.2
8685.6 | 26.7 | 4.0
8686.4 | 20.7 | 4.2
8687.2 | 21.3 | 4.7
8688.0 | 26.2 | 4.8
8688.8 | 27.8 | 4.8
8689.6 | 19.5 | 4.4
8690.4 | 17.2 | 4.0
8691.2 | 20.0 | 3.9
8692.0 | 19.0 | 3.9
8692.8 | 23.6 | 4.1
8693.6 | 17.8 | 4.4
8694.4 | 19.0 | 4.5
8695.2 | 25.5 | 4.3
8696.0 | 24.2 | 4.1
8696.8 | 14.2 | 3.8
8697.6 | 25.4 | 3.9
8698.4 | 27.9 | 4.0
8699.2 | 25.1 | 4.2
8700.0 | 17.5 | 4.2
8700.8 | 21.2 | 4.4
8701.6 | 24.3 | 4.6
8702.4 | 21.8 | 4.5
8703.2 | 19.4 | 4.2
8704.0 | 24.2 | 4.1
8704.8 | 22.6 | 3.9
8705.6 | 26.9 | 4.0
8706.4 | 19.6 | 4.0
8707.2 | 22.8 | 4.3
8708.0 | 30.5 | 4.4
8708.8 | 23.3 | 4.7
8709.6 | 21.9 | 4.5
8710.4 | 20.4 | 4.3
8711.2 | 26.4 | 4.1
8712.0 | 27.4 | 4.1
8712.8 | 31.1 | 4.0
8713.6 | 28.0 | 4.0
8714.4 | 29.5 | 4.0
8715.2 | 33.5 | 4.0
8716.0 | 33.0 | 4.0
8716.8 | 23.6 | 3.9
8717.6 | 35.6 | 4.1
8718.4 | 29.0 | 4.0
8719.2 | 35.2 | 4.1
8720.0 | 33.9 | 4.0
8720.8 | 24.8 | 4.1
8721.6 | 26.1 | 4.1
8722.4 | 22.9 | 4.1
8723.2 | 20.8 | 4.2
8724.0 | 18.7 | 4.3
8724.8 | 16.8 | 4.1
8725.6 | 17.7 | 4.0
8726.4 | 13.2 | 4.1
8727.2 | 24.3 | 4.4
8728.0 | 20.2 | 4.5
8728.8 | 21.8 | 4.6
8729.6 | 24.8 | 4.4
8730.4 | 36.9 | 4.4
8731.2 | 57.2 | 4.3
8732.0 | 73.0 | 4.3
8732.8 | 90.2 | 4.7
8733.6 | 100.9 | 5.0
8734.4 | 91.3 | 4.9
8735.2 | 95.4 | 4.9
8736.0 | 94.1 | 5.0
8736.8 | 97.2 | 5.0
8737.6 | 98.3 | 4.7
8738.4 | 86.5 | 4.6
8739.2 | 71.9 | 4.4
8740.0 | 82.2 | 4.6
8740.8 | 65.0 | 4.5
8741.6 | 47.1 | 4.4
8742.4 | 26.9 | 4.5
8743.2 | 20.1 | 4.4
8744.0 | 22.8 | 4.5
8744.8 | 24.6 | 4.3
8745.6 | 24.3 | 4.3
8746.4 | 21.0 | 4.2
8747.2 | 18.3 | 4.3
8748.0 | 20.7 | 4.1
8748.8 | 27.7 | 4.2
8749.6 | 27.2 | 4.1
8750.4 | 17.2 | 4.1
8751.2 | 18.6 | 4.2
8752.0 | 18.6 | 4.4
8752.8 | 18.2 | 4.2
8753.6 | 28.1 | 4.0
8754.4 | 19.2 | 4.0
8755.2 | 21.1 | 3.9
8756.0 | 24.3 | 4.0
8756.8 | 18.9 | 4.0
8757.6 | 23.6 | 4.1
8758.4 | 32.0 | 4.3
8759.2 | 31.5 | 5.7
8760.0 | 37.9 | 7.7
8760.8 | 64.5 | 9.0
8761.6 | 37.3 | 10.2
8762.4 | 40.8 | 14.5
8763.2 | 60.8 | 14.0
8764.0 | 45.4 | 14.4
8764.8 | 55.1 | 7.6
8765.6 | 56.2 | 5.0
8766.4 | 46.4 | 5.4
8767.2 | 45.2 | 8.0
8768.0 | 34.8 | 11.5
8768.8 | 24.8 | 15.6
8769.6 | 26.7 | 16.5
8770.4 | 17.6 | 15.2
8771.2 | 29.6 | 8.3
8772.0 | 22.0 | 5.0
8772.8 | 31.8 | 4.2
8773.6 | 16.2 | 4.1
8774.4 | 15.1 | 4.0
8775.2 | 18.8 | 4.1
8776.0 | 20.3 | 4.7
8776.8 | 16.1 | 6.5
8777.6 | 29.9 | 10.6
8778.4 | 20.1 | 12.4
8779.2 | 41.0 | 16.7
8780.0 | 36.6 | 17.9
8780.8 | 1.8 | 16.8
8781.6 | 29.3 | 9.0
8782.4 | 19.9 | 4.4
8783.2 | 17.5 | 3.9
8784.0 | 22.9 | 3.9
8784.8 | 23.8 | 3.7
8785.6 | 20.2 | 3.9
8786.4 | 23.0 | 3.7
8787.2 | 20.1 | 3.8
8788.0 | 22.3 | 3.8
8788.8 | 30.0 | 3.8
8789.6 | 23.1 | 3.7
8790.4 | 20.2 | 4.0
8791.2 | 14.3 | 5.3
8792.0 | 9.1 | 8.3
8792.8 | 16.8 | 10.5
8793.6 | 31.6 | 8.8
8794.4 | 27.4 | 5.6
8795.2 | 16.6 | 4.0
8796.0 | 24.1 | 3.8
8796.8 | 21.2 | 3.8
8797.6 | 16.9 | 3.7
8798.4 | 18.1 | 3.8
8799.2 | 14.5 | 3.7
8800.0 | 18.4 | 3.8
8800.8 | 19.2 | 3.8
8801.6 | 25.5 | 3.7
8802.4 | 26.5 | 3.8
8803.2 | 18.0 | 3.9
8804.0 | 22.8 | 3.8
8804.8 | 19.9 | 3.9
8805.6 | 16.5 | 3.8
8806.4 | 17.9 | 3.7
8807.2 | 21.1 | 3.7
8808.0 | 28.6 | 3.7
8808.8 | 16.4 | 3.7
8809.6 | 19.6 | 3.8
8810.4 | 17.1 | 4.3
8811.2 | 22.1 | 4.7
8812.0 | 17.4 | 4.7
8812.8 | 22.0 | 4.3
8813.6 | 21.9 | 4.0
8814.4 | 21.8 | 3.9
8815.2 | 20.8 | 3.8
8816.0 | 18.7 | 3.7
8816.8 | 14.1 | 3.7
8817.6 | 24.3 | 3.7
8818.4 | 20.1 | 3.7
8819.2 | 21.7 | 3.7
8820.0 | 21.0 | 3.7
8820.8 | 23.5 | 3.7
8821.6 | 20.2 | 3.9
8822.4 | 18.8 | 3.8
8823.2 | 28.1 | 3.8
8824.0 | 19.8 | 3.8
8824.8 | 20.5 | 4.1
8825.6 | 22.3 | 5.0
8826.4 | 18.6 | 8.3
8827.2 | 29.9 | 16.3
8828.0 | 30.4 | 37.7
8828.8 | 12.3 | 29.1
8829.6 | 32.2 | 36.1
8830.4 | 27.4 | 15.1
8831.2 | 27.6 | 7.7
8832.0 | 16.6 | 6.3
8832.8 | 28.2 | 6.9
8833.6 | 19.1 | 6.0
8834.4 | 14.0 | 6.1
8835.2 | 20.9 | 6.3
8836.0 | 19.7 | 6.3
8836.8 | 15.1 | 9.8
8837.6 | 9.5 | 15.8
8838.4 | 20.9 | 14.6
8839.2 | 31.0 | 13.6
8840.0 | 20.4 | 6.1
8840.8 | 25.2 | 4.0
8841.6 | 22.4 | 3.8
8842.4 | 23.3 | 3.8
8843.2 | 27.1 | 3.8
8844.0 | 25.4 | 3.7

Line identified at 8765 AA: [N II] 6583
